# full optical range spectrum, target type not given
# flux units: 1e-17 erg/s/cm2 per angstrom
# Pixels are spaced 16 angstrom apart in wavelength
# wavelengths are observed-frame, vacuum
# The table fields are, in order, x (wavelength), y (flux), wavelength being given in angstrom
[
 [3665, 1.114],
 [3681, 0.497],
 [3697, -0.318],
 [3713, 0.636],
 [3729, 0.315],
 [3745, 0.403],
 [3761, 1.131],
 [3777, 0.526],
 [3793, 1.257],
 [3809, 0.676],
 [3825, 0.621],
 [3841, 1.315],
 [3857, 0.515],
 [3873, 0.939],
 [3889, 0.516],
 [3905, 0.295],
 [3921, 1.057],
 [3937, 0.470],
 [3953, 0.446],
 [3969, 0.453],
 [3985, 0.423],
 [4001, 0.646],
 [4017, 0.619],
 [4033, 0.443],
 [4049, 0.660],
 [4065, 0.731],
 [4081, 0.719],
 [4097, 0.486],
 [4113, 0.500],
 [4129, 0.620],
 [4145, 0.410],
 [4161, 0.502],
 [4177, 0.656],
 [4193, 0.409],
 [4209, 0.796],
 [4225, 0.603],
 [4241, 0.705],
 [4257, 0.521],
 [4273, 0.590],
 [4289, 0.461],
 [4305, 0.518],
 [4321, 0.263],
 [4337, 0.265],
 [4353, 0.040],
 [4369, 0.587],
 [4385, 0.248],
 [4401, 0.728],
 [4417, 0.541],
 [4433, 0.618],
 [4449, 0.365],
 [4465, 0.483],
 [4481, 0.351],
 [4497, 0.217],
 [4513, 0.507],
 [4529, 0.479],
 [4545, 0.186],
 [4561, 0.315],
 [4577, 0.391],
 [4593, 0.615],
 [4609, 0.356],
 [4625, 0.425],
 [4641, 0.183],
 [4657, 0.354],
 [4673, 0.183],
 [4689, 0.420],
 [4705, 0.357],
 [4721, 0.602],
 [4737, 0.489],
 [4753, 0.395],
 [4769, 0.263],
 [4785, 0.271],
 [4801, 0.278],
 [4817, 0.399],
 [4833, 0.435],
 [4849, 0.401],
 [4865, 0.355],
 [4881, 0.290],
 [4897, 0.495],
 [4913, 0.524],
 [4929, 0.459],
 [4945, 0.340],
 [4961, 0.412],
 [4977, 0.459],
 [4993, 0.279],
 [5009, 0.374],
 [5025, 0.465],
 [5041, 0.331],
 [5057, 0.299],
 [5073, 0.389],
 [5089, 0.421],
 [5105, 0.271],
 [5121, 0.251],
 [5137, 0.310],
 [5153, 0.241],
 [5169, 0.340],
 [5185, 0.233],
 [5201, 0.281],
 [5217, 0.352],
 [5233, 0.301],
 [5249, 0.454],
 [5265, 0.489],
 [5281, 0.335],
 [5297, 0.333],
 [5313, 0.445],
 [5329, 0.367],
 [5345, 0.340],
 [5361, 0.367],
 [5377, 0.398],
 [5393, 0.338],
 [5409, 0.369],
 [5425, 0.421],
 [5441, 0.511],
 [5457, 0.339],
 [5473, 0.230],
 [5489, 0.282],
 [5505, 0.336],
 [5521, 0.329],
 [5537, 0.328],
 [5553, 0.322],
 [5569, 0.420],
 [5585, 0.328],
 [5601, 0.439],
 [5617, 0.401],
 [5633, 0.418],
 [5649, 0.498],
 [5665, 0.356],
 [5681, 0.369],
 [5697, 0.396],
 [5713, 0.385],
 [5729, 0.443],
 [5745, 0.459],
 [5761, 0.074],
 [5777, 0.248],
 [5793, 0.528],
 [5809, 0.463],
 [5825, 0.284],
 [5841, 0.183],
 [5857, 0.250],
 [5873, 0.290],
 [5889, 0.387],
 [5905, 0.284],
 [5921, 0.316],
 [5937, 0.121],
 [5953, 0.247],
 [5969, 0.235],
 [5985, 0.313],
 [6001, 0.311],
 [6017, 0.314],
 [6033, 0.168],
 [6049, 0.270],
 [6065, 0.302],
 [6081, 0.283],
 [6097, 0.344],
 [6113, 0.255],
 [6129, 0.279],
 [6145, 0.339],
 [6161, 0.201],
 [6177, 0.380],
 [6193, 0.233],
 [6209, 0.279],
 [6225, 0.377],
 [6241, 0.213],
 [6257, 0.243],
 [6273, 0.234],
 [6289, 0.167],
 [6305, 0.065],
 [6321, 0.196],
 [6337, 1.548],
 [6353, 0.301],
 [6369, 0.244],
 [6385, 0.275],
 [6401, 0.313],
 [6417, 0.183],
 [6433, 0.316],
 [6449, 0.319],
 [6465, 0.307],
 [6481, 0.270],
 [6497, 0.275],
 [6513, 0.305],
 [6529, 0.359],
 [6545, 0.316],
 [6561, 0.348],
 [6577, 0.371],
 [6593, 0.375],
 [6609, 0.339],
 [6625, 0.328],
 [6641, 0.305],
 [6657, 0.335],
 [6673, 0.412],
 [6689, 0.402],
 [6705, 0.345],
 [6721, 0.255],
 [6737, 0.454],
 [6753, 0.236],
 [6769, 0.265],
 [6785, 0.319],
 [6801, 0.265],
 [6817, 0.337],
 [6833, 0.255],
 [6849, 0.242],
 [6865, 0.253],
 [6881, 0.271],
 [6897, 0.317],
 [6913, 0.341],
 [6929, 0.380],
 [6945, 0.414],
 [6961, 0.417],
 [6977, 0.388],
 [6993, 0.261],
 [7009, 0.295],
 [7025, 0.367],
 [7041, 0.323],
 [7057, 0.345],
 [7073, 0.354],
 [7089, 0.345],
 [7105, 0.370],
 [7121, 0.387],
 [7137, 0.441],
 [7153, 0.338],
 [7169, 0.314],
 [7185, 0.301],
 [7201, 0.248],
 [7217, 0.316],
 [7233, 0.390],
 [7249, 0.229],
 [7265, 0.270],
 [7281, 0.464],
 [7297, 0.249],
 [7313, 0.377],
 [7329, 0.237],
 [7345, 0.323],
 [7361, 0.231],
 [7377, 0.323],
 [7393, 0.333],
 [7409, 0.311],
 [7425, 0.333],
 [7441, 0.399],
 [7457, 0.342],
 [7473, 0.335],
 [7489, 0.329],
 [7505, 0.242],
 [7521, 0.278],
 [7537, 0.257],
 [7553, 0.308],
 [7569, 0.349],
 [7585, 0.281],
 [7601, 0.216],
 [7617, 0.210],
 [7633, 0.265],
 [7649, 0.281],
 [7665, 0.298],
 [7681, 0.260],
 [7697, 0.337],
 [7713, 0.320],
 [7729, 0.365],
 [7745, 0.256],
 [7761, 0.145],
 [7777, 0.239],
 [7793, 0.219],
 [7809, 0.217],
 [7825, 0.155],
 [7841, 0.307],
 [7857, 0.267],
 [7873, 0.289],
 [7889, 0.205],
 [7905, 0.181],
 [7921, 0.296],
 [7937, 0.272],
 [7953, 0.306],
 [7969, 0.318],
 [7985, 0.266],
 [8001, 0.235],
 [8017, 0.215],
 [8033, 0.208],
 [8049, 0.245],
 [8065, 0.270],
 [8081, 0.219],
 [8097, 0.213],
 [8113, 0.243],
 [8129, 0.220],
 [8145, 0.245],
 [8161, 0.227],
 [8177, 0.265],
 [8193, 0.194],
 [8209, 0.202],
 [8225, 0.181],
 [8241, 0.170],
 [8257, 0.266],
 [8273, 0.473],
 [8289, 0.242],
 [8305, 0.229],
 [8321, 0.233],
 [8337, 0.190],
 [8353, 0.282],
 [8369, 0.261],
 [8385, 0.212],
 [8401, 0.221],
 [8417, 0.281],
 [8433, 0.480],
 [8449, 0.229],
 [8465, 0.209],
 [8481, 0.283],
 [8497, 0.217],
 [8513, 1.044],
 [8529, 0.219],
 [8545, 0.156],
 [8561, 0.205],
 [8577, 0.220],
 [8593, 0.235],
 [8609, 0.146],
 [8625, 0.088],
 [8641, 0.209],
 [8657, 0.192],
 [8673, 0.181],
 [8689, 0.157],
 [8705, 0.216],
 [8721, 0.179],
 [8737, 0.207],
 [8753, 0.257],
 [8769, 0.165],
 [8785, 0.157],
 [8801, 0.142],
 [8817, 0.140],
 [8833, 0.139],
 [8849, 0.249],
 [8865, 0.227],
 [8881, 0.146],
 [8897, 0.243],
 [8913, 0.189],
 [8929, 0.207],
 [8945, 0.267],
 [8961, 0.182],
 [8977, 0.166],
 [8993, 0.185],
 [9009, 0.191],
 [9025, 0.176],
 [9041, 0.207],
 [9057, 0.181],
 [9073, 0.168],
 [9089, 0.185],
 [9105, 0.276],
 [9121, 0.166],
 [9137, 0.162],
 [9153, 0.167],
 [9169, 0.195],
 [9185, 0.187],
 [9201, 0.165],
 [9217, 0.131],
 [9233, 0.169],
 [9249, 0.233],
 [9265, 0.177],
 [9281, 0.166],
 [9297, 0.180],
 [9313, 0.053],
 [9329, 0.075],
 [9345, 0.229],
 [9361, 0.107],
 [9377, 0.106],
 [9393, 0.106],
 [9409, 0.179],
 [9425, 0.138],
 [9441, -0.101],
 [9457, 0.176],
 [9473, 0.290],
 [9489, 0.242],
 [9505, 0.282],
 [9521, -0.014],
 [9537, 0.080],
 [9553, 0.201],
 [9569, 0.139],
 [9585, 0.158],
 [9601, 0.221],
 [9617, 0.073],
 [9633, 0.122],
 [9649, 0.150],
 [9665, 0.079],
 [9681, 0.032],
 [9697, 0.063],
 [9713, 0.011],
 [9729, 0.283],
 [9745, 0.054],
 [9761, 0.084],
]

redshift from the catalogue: 0.70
